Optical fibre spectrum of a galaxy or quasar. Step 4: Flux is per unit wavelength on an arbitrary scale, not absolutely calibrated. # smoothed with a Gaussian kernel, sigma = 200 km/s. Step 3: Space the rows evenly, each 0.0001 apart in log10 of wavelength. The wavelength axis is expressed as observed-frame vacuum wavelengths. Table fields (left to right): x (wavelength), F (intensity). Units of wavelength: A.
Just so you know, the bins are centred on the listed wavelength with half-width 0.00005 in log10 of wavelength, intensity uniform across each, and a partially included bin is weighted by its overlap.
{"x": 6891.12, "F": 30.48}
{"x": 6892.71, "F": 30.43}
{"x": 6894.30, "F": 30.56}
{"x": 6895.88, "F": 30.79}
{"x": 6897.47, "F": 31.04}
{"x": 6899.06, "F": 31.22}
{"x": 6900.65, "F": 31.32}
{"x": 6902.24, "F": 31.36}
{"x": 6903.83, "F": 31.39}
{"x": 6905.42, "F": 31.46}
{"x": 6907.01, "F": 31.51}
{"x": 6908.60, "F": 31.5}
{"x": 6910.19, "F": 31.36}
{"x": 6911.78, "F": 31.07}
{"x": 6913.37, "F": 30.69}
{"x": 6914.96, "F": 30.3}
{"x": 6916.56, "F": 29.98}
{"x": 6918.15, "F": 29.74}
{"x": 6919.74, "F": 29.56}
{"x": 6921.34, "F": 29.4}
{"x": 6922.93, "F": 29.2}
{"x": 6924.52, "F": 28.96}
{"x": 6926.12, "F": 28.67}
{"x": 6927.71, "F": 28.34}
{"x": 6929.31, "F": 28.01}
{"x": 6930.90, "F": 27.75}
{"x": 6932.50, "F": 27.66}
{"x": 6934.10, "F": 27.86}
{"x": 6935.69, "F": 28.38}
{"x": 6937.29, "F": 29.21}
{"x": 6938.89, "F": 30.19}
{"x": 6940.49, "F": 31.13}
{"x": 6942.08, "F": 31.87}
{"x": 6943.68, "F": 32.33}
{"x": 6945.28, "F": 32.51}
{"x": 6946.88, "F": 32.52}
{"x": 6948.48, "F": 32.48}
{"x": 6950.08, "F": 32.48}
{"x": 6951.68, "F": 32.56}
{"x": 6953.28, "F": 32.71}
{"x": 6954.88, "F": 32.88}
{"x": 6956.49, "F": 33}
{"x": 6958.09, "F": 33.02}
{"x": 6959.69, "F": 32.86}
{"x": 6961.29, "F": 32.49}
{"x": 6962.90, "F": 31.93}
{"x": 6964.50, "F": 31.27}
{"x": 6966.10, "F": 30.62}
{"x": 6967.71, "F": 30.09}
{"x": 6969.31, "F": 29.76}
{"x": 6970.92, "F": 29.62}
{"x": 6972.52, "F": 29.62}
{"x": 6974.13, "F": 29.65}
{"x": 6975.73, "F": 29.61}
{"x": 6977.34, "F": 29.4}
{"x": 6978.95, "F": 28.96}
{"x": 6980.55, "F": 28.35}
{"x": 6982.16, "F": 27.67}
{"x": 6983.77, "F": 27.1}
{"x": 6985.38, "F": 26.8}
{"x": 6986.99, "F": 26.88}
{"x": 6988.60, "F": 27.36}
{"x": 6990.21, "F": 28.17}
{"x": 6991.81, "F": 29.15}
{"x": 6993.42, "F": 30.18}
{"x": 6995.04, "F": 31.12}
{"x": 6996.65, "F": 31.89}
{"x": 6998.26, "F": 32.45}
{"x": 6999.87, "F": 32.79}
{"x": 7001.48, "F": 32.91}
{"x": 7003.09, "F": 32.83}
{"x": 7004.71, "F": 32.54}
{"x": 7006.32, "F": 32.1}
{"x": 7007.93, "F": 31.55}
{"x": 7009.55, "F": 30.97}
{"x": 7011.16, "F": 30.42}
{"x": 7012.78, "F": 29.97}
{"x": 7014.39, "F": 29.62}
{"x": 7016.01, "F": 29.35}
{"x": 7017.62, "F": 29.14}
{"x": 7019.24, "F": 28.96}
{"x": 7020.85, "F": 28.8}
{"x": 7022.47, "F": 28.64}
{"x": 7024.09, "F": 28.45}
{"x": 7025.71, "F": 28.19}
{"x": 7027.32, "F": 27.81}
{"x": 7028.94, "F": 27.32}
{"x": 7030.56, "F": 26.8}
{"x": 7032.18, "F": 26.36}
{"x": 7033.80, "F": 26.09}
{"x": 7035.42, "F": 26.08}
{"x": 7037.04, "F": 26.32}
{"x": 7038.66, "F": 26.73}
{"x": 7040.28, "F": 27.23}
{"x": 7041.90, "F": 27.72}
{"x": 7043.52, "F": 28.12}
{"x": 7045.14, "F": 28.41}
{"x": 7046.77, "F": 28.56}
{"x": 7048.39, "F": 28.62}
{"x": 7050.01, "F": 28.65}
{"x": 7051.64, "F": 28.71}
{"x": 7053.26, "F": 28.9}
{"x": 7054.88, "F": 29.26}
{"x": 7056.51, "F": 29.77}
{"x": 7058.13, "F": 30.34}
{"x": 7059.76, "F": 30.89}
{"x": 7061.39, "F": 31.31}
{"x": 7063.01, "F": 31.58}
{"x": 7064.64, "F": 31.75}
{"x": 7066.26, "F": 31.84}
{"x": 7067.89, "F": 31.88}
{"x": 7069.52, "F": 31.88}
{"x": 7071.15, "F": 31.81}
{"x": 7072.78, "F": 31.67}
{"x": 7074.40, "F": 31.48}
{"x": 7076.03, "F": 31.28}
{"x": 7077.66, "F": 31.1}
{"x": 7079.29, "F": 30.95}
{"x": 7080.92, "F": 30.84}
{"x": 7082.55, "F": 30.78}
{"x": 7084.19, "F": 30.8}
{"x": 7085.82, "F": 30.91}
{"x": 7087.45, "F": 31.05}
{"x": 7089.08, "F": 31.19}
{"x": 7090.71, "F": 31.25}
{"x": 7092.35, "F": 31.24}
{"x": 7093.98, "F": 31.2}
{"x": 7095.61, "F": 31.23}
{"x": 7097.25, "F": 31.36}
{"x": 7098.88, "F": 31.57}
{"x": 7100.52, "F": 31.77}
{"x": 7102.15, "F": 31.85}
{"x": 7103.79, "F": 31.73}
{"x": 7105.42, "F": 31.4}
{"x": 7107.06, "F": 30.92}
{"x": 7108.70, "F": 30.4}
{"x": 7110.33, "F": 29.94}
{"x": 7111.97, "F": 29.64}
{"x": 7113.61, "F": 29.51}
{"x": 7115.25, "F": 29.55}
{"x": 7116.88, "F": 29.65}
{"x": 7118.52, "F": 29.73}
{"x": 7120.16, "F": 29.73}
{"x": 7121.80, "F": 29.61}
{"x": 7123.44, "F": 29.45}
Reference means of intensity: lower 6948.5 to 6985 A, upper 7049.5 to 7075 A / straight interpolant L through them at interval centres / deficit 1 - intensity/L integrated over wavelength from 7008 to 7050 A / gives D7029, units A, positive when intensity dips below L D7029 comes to 3.39 A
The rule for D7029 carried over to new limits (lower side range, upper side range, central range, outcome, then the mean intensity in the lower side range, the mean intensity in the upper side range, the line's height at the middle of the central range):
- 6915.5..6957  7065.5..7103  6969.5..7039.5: 3.7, 30.3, 31.3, 30.8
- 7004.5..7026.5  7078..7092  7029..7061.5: 2.3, 29.8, 31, 30.3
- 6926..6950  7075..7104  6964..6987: 1.0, 30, 31.2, 30.3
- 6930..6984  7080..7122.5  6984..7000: 0.6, 30.6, 30.7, 30.6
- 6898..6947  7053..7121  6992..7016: -0.7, 30.2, 30.9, 30.5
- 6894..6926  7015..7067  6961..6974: -0.4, 30.6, 28.7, 29.7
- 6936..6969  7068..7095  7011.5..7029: 1.5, 31.8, 31.2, 31.5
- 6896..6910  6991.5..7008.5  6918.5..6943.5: 1.8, 31.3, 31.8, 31.5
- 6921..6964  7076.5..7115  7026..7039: 1.7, 30.8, 31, 30.9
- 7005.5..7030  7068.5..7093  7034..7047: 1.2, 29.4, 31.2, 30.1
